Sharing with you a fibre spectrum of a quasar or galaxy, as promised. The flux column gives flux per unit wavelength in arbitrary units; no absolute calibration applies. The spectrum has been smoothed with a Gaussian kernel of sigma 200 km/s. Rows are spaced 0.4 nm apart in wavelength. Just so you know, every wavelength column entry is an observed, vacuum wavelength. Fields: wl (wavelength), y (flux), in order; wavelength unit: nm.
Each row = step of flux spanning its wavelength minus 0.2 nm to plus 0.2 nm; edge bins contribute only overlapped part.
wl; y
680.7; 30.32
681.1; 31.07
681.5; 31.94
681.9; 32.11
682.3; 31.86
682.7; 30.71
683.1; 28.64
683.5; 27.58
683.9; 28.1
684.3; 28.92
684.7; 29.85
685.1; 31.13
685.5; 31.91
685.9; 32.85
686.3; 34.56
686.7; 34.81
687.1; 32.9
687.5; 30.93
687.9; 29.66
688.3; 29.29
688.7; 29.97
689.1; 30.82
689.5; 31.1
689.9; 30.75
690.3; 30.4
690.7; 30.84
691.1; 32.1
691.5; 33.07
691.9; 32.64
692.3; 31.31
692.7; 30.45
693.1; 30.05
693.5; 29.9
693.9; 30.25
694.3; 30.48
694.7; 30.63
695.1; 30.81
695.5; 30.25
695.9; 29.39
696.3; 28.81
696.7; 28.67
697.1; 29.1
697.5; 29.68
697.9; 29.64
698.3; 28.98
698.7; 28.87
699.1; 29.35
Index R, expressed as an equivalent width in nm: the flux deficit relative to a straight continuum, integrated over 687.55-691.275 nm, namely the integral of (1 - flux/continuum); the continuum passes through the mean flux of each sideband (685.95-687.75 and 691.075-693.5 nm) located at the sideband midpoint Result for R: 0.205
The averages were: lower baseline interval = 33.2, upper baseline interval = 31.4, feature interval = 30.6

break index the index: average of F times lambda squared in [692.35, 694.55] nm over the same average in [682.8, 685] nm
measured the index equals 1.08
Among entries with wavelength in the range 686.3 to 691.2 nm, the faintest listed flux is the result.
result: 29.29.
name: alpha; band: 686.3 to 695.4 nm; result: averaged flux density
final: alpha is 31.1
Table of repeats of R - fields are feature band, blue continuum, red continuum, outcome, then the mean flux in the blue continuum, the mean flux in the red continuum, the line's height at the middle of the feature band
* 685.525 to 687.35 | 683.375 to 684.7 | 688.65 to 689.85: -0.25 nm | 28.5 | 30.7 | 29.5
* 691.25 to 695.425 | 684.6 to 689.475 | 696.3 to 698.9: -0.12 nm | 31.6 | 29.1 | 30.1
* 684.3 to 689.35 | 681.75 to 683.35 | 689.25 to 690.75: -0.12 nm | 30.7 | 30.8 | 30.7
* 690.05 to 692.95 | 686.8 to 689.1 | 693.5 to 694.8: -0.09 nm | 30.8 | 30.4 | 30.5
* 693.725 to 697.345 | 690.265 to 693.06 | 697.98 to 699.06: 0.04 nm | 31.5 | 29.1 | 30.1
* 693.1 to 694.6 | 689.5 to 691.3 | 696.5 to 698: 0.00 nm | 31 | 29.2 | 30.1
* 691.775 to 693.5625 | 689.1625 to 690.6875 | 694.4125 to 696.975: -0.03 nm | 30.8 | 29.8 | 30.3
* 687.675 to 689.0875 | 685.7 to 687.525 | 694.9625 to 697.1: 0.12 nm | 33.4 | 29.5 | 32.7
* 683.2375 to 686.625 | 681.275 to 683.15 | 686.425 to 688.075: 0.11 nm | 31.2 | 32.2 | 31.8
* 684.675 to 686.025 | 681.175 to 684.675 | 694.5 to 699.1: -0.07 nm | 30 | 29.5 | 29.9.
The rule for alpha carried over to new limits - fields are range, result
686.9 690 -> 30.7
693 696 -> 30.3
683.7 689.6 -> 31.1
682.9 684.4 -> 28.3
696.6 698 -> 29.3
